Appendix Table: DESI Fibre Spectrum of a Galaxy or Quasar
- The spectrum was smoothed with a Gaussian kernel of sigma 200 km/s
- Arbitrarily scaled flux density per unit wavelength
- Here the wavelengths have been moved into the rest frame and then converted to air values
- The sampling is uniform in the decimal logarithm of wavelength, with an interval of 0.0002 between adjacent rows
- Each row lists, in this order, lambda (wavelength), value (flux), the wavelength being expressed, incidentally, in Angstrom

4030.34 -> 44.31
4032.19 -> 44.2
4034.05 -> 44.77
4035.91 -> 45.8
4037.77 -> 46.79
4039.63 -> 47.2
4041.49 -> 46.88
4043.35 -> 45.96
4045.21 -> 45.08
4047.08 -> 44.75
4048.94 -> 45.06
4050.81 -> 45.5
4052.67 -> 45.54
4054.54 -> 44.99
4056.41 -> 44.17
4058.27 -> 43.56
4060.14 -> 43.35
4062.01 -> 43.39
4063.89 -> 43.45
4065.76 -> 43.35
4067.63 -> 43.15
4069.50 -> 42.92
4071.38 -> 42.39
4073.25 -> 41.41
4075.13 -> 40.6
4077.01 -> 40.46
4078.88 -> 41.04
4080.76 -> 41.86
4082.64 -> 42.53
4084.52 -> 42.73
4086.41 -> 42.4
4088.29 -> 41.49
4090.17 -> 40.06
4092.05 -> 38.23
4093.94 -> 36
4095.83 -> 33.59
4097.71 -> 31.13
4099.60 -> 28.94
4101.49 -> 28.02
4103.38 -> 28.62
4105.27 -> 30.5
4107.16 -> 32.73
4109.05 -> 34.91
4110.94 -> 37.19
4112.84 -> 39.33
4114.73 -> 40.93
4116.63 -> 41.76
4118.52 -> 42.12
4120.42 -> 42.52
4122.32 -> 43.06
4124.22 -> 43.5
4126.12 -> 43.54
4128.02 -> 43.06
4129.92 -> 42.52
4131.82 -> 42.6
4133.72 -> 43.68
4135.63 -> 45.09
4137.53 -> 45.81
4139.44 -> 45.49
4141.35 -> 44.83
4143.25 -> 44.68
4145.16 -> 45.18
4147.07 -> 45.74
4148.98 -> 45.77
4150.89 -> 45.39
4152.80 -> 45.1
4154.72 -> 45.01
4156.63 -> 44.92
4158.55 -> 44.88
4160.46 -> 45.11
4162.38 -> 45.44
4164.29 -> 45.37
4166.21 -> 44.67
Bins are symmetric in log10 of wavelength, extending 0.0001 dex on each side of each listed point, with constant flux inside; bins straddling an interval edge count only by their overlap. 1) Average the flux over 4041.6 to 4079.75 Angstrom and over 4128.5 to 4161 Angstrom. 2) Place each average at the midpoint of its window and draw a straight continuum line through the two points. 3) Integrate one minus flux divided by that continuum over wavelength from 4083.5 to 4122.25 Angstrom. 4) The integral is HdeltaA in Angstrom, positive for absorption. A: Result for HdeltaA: 6.5 Angstrom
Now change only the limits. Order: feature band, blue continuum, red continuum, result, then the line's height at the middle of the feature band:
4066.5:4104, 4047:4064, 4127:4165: 5.1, 44.5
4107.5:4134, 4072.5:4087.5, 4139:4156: 1.6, 43.8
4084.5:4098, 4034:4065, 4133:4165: 2.1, 45.1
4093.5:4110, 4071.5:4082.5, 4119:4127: 4.2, 42.2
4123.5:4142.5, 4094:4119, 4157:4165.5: -2.1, 39.7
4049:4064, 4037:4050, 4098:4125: -0.1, 44.1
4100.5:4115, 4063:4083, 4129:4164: 3.3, 43.4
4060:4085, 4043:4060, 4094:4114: -1.5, 40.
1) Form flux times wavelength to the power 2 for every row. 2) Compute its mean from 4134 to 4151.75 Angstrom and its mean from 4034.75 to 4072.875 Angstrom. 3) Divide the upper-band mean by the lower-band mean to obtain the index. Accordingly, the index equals 1.06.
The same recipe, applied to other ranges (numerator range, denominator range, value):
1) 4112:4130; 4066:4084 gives 1.03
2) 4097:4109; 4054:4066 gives 0.71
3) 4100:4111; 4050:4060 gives 0.72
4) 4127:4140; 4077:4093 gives 1.09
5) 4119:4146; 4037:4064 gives 1.01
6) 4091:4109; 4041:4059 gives 0.73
